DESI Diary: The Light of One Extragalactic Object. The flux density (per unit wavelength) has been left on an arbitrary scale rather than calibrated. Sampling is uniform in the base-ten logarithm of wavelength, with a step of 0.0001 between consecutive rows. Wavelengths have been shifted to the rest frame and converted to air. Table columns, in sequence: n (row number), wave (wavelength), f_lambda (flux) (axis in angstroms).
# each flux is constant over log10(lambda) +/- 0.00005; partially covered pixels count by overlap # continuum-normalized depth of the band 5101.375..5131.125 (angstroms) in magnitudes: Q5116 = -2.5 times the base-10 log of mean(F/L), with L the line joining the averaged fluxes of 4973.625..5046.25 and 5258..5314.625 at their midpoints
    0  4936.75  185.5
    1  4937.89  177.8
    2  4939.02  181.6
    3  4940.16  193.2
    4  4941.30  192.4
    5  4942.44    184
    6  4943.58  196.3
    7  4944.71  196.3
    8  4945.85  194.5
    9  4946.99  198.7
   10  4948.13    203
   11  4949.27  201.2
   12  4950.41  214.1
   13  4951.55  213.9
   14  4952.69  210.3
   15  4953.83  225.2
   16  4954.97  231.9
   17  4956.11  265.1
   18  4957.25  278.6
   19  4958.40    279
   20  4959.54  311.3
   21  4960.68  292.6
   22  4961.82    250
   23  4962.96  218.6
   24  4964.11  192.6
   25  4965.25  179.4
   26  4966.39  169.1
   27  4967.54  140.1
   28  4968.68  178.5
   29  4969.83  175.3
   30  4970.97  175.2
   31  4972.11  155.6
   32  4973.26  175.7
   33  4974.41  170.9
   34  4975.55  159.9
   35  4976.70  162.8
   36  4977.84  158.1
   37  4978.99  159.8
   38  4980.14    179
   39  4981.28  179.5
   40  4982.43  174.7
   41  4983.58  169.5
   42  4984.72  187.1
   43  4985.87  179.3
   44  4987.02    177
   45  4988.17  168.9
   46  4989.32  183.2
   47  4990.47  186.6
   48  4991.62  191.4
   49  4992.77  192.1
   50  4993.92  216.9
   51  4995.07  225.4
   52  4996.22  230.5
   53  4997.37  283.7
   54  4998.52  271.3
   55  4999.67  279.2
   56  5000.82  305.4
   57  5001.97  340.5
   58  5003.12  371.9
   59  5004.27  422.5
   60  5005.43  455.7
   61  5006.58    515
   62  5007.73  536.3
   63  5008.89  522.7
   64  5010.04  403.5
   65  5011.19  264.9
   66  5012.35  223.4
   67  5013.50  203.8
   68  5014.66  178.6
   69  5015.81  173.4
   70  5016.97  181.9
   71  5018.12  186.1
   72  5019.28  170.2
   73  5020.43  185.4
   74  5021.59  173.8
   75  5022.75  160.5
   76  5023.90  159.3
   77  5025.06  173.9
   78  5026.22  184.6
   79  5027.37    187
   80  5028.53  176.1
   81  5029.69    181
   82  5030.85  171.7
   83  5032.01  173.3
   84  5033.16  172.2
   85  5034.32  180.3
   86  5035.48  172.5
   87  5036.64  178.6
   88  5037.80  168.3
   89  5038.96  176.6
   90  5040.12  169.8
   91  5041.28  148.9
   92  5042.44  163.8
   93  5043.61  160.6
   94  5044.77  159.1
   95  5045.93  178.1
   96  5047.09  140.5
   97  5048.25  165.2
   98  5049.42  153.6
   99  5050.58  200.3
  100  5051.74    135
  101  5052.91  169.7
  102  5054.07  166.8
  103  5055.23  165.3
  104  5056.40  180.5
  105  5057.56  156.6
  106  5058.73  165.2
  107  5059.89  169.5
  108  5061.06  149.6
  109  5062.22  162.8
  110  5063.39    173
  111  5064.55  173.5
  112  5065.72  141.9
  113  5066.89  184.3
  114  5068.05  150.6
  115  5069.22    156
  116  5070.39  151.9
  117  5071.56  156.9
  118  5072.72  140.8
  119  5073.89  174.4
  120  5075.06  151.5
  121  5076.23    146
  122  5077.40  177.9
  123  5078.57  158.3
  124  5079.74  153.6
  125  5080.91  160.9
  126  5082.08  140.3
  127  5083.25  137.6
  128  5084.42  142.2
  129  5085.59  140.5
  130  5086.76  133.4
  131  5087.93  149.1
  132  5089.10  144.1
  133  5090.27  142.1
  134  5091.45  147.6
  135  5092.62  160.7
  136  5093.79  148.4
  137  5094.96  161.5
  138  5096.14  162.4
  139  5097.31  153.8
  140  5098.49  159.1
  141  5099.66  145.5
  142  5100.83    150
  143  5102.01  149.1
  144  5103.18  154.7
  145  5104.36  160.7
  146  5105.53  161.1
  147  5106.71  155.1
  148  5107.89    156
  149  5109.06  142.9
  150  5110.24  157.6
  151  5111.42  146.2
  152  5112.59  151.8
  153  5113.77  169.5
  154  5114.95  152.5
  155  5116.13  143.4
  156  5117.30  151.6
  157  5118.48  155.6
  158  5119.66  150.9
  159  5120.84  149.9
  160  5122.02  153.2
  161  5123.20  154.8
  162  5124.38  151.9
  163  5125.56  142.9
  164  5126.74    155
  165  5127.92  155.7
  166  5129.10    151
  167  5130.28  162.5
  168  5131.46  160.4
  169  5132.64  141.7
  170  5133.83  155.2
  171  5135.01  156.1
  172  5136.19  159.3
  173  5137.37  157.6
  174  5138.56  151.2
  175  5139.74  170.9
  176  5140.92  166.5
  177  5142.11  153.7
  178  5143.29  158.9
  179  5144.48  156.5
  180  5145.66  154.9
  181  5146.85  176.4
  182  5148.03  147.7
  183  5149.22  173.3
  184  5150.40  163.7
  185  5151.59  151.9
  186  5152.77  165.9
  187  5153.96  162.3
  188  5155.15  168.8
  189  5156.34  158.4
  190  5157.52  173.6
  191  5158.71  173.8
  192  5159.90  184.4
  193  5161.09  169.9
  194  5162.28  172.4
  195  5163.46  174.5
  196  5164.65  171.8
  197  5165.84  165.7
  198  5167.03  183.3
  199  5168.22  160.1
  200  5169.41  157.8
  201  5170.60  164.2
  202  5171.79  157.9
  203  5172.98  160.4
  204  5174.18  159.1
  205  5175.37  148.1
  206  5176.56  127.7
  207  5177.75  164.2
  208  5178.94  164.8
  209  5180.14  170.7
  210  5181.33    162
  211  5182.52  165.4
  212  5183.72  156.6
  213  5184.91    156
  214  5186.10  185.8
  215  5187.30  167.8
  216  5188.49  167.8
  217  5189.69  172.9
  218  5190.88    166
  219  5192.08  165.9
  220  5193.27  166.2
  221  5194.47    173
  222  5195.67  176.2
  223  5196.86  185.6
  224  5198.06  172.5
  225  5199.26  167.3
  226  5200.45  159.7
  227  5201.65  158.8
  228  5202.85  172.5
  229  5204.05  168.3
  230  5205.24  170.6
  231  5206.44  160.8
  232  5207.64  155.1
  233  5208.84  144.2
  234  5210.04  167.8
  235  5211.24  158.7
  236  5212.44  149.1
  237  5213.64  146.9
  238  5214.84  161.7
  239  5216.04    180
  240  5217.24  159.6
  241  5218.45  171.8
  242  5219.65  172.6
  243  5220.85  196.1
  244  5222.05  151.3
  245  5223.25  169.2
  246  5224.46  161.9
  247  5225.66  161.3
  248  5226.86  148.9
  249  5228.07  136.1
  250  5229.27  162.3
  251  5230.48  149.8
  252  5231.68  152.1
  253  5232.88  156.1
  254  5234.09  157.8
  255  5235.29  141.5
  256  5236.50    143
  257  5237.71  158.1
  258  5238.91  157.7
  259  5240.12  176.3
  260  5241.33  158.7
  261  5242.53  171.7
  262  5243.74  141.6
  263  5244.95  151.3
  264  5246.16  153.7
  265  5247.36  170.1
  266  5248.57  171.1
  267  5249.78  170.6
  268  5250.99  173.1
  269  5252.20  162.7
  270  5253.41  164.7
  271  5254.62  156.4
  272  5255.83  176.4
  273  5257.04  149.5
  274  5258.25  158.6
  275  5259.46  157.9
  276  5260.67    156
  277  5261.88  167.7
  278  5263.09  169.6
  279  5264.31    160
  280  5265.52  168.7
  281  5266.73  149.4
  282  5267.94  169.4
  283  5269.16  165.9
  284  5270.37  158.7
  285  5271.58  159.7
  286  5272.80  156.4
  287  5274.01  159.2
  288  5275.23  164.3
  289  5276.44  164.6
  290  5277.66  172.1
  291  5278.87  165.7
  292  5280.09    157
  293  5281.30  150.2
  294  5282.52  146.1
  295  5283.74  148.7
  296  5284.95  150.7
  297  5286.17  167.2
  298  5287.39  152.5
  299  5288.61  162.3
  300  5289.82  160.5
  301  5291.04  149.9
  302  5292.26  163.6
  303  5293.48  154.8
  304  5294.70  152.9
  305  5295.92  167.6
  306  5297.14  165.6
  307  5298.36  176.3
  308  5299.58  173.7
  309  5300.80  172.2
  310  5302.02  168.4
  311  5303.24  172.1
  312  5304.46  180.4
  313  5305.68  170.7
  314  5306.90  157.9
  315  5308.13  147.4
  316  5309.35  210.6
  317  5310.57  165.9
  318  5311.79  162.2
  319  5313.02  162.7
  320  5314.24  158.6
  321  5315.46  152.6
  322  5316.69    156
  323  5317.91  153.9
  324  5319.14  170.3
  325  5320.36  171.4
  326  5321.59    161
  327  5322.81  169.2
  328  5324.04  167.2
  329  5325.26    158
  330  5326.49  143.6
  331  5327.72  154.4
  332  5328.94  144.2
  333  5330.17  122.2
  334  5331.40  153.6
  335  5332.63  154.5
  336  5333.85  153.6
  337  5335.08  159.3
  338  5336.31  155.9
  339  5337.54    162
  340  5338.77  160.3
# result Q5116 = 0.279 mag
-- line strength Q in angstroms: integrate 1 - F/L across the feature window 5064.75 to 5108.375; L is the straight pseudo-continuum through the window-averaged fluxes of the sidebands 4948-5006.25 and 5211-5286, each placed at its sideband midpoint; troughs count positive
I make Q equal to 9.9 angstroms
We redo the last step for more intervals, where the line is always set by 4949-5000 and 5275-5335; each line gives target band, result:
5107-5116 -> 1.60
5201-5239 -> 2.79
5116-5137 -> 3.57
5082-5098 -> 3.51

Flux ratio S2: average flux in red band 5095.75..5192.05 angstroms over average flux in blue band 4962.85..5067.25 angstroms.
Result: 0.78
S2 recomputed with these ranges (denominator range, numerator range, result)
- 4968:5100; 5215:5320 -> 0.84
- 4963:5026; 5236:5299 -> 0.70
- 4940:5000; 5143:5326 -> 0.80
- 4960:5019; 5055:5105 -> 0.66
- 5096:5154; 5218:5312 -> 1.04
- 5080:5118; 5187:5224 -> 1.10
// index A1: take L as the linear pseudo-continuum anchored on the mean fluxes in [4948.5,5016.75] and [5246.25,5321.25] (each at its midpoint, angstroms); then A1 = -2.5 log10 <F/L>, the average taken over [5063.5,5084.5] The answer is 0.35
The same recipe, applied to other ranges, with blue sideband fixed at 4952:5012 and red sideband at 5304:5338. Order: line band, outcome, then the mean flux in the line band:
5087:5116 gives 0.37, 153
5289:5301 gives 0.02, 163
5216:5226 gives 0.10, 169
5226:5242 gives 0.18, 154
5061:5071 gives 0.36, 161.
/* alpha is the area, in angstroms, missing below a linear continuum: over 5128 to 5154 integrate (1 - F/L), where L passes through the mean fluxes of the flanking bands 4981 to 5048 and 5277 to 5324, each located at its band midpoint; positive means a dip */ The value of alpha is 5.1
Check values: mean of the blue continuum 225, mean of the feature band 159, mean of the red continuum 163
